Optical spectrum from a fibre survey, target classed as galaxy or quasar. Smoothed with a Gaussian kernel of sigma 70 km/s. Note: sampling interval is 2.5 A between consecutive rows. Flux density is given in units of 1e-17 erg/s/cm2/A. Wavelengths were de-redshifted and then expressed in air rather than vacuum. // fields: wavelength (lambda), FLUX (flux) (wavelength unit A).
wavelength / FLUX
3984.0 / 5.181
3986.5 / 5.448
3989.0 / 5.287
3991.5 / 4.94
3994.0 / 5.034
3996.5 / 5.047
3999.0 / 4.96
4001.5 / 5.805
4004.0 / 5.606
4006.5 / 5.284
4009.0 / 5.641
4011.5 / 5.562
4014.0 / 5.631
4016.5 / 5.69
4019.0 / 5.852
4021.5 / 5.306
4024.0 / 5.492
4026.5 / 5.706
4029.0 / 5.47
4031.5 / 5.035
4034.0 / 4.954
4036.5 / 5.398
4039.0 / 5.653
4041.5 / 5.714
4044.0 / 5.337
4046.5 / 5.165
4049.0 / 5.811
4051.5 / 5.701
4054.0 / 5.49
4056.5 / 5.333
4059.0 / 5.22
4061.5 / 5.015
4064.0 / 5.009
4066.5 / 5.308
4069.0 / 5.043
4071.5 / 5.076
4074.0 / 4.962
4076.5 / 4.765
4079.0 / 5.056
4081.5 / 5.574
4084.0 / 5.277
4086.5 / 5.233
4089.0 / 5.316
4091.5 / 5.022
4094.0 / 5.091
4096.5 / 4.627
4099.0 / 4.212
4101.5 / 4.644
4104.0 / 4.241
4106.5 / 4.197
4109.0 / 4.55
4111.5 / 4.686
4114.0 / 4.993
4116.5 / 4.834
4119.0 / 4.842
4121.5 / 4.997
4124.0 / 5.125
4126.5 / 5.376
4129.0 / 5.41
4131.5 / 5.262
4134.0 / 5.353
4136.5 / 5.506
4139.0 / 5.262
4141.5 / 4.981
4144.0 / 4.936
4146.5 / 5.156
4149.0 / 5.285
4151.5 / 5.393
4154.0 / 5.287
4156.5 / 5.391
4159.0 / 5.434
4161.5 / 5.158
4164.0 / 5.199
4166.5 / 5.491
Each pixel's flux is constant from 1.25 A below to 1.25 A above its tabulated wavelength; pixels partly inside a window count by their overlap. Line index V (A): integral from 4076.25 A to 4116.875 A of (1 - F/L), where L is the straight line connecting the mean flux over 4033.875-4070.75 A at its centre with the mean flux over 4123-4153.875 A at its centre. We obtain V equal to 3.51 A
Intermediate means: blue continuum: 5.35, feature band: 4.84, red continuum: 5.26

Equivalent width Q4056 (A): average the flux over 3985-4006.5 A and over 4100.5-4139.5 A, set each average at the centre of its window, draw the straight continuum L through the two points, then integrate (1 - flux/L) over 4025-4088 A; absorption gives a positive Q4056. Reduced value -2.2 A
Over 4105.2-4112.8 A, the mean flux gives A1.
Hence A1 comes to 4.48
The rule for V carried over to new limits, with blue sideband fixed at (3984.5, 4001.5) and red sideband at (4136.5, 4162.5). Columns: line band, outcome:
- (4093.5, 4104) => 1.3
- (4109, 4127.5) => 1.0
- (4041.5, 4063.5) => -0.8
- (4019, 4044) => -1.2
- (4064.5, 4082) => 0.4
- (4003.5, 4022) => -1.4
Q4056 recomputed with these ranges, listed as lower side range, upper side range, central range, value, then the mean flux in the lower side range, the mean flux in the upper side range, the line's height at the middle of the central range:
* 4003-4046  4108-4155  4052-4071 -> 0.5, 5.48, 5.12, 5.36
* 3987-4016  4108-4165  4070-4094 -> 0.4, 5.36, 5.15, 5.23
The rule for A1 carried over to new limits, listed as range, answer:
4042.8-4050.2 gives 5.44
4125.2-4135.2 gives 5.35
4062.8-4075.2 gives 5.08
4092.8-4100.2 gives 4.64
